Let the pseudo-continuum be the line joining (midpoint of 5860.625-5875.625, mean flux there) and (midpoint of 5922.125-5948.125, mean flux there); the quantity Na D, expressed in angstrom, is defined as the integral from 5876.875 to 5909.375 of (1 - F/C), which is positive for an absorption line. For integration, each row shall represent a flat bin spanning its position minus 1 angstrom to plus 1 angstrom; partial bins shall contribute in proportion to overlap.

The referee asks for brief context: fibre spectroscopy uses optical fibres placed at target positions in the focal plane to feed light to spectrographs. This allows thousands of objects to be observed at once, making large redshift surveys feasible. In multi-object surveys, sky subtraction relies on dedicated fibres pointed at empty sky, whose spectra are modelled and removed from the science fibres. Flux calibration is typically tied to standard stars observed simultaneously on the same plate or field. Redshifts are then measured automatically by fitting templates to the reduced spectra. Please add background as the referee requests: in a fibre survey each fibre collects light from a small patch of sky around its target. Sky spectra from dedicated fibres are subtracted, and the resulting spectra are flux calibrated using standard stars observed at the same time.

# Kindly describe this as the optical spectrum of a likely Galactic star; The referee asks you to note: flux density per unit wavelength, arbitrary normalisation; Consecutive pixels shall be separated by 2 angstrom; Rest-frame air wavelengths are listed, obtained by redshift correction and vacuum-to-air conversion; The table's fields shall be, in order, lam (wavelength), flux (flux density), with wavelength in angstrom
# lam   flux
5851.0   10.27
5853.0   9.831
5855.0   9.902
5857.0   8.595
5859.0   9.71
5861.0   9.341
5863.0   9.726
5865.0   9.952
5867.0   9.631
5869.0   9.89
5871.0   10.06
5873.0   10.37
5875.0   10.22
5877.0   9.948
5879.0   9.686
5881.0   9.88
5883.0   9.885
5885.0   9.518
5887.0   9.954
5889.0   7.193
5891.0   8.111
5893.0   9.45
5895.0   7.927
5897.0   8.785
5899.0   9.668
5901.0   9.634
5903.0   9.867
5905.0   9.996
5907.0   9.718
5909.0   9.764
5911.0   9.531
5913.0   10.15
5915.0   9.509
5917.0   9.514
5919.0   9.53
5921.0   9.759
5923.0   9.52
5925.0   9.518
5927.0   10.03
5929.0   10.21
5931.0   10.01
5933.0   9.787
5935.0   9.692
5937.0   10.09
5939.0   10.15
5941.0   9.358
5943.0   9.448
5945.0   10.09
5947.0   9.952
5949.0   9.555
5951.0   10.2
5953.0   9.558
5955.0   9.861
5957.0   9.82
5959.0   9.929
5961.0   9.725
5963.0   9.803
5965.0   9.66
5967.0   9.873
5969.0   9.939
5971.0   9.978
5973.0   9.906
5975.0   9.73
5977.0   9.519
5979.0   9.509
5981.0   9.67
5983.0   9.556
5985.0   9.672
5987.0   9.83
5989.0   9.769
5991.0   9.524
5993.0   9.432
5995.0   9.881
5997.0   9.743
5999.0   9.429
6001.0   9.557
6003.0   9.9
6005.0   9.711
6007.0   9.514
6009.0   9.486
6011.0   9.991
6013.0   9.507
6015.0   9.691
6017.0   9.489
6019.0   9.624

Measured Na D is 1.8 angstrom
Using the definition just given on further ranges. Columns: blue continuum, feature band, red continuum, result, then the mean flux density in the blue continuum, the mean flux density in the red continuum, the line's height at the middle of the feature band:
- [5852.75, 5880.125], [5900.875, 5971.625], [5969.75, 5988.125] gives -0.5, 9.77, 9.71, 9.74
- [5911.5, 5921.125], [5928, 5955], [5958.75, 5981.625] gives -0.4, 9.68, 9.77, 9.72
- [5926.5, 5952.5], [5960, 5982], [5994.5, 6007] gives 0.1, 9.88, 9.68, 9.78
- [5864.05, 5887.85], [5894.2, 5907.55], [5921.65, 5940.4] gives 0.7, 9.92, 9.88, 9.9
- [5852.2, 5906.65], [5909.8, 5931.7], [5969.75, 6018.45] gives -0.4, 9.51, 9.67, 9.57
